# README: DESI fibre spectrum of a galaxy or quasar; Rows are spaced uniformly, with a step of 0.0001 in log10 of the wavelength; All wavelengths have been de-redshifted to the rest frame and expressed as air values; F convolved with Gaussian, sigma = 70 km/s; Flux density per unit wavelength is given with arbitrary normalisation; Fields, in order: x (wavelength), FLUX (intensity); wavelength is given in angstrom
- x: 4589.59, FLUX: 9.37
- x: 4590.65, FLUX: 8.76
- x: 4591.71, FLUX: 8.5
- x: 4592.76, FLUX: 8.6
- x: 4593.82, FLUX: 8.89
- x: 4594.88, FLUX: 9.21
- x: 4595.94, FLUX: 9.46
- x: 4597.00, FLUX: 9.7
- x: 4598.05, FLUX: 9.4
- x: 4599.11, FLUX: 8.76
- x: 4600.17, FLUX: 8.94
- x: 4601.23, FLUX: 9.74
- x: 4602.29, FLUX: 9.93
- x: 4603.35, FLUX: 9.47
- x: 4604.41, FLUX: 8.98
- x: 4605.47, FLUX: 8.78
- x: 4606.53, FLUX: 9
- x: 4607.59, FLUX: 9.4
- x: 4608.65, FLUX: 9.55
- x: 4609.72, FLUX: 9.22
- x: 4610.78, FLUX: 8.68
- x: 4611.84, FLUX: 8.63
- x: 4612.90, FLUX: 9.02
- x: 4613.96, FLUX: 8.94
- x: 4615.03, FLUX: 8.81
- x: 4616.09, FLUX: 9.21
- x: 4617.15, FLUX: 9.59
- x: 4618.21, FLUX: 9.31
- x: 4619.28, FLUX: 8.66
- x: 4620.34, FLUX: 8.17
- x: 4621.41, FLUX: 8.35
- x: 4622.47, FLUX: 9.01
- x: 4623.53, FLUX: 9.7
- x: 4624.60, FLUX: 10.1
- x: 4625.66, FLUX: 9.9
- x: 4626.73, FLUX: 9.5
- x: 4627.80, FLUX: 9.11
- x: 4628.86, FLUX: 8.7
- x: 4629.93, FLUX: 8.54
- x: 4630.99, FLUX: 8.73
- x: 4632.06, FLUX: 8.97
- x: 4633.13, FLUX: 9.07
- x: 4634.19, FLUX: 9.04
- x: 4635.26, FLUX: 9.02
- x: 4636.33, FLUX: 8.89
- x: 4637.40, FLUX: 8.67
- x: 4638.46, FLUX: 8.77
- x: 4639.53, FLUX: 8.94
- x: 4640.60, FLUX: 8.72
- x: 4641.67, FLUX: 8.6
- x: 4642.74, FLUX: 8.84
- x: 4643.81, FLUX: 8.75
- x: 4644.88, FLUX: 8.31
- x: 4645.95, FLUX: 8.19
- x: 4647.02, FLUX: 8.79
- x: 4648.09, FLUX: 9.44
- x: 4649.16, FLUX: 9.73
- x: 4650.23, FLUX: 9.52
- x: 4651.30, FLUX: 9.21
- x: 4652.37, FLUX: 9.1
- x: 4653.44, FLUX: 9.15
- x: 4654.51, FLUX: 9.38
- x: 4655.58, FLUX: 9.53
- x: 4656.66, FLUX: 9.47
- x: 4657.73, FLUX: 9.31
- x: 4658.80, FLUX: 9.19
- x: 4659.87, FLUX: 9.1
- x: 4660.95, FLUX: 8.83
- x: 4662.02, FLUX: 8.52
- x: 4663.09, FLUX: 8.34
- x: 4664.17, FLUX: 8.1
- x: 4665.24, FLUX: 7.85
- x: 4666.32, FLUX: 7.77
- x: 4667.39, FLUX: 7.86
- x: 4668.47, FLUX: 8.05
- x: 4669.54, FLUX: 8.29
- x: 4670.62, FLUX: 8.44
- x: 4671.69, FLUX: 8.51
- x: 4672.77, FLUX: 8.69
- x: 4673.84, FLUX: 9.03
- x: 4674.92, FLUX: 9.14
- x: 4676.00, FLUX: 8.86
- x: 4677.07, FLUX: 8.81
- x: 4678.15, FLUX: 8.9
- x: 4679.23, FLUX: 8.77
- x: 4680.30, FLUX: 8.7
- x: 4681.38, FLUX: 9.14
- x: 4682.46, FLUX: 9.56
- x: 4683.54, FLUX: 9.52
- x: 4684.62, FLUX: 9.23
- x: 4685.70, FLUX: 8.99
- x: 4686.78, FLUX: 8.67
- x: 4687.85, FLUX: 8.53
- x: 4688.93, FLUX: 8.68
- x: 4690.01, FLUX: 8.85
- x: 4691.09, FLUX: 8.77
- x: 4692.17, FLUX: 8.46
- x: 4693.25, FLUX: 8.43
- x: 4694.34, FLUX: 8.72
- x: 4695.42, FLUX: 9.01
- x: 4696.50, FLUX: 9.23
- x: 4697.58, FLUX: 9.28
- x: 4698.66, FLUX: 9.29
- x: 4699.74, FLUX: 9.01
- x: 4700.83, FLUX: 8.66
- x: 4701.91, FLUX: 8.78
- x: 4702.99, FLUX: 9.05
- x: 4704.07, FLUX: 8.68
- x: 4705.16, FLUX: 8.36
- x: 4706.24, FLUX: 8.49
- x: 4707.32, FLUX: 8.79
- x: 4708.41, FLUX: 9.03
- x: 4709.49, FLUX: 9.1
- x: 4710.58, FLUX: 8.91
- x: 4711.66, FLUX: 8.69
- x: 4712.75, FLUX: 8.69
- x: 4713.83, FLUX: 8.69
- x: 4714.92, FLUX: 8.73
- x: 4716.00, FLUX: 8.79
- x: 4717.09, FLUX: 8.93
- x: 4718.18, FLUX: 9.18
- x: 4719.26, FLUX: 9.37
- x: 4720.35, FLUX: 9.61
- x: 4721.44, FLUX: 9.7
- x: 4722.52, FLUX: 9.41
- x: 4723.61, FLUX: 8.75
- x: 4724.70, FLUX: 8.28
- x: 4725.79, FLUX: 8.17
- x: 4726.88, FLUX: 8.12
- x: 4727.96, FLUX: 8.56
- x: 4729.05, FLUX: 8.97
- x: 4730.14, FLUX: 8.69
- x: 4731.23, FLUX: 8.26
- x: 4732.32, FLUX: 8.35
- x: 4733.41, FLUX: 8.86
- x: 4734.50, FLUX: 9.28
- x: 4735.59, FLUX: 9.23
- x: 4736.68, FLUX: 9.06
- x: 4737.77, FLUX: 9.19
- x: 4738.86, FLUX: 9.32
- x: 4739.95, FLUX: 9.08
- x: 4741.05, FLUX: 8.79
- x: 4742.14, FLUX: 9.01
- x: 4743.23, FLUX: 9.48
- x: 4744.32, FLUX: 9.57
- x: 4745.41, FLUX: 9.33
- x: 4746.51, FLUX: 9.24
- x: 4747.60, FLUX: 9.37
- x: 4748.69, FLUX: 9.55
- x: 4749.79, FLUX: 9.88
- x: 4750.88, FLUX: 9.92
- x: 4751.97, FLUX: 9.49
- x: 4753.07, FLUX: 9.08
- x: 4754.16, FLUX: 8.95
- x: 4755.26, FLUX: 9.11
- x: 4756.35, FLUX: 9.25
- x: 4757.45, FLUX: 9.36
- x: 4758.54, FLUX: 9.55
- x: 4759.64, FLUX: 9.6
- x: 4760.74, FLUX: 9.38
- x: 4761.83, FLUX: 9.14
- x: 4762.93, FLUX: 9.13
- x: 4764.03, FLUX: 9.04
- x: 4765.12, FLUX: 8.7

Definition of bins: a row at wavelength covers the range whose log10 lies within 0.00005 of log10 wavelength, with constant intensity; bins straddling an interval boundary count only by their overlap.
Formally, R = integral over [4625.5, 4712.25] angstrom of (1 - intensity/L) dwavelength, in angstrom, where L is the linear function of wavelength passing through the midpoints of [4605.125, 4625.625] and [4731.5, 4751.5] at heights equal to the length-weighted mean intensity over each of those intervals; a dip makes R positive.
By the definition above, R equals 2.8 angstrom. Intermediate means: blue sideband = 9.08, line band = 8.85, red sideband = 9.24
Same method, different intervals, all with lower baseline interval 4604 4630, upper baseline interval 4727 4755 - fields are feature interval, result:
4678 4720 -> 1.0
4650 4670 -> 0.8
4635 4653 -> 0.4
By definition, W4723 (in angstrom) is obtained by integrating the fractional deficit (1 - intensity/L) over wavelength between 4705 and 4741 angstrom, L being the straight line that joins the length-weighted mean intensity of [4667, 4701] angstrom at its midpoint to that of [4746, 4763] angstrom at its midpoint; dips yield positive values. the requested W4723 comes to 1.0 angstrom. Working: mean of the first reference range 8.82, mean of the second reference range 9.38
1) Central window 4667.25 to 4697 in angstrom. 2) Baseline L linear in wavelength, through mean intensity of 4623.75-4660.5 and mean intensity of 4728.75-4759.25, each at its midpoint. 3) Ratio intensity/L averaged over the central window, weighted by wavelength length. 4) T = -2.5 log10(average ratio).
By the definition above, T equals 0.04 mag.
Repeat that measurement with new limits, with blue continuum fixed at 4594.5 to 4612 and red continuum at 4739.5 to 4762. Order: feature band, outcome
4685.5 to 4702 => 0.06 mag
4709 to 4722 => 0.03 mag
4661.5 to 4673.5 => 0.13 mag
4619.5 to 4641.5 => 0.03 mag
